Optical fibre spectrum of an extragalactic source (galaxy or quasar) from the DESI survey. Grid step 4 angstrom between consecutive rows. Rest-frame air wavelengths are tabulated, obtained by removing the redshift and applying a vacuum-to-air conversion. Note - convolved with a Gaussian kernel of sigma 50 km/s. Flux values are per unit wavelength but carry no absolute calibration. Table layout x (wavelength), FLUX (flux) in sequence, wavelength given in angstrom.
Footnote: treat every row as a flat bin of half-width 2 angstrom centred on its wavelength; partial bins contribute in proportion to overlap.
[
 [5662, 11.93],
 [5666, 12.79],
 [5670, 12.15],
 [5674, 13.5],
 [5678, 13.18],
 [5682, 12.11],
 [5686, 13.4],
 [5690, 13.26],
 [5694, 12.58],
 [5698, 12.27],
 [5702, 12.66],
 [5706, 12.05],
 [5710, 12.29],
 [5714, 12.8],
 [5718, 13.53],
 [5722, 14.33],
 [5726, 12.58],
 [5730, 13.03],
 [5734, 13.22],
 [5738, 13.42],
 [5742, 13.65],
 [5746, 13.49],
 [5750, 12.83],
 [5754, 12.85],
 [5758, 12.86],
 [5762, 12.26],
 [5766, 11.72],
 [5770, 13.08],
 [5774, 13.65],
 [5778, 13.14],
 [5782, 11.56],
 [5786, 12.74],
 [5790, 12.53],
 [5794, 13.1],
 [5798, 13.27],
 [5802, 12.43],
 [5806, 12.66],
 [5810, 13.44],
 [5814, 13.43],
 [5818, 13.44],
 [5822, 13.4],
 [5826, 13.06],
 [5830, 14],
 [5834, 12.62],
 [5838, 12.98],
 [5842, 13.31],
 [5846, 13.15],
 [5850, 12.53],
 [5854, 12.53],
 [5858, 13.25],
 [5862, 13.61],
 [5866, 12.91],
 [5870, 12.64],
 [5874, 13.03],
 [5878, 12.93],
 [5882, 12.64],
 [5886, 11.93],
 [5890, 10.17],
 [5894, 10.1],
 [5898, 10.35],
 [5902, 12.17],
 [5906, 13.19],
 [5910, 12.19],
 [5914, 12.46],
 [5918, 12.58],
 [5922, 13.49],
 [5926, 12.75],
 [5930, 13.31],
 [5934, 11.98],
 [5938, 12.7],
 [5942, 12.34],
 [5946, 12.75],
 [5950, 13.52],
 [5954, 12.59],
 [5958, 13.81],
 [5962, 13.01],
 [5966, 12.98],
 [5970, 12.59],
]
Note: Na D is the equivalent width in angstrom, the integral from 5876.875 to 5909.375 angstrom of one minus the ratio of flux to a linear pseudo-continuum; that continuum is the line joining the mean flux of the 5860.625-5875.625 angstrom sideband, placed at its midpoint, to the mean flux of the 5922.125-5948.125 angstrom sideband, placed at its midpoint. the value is 3.1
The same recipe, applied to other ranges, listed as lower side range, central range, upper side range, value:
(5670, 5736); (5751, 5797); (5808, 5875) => 1.2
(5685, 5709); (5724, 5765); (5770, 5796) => -0.8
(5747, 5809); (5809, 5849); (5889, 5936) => -2.4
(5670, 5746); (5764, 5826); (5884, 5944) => -1.5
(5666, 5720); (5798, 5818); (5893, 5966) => -0.6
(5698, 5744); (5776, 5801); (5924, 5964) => 0.5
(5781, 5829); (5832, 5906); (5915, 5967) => 3.1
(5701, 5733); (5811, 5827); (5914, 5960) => -0.6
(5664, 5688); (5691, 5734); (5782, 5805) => -0.1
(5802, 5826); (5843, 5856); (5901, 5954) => 0.3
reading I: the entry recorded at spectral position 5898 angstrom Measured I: 10.35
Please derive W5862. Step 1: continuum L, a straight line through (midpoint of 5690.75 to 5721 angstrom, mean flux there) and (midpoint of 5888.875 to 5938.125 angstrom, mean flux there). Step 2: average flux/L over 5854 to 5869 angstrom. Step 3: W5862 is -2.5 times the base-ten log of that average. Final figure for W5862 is -0.07 mag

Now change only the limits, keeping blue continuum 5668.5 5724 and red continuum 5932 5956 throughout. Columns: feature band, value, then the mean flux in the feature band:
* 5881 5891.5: 0.10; 11.5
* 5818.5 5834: -0.05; 13.4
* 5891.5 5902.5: 0.19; 10.7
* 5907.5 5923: 0.00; 12.6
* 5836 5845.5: -0.03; 13.1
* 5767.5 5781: -0.03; 13.1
